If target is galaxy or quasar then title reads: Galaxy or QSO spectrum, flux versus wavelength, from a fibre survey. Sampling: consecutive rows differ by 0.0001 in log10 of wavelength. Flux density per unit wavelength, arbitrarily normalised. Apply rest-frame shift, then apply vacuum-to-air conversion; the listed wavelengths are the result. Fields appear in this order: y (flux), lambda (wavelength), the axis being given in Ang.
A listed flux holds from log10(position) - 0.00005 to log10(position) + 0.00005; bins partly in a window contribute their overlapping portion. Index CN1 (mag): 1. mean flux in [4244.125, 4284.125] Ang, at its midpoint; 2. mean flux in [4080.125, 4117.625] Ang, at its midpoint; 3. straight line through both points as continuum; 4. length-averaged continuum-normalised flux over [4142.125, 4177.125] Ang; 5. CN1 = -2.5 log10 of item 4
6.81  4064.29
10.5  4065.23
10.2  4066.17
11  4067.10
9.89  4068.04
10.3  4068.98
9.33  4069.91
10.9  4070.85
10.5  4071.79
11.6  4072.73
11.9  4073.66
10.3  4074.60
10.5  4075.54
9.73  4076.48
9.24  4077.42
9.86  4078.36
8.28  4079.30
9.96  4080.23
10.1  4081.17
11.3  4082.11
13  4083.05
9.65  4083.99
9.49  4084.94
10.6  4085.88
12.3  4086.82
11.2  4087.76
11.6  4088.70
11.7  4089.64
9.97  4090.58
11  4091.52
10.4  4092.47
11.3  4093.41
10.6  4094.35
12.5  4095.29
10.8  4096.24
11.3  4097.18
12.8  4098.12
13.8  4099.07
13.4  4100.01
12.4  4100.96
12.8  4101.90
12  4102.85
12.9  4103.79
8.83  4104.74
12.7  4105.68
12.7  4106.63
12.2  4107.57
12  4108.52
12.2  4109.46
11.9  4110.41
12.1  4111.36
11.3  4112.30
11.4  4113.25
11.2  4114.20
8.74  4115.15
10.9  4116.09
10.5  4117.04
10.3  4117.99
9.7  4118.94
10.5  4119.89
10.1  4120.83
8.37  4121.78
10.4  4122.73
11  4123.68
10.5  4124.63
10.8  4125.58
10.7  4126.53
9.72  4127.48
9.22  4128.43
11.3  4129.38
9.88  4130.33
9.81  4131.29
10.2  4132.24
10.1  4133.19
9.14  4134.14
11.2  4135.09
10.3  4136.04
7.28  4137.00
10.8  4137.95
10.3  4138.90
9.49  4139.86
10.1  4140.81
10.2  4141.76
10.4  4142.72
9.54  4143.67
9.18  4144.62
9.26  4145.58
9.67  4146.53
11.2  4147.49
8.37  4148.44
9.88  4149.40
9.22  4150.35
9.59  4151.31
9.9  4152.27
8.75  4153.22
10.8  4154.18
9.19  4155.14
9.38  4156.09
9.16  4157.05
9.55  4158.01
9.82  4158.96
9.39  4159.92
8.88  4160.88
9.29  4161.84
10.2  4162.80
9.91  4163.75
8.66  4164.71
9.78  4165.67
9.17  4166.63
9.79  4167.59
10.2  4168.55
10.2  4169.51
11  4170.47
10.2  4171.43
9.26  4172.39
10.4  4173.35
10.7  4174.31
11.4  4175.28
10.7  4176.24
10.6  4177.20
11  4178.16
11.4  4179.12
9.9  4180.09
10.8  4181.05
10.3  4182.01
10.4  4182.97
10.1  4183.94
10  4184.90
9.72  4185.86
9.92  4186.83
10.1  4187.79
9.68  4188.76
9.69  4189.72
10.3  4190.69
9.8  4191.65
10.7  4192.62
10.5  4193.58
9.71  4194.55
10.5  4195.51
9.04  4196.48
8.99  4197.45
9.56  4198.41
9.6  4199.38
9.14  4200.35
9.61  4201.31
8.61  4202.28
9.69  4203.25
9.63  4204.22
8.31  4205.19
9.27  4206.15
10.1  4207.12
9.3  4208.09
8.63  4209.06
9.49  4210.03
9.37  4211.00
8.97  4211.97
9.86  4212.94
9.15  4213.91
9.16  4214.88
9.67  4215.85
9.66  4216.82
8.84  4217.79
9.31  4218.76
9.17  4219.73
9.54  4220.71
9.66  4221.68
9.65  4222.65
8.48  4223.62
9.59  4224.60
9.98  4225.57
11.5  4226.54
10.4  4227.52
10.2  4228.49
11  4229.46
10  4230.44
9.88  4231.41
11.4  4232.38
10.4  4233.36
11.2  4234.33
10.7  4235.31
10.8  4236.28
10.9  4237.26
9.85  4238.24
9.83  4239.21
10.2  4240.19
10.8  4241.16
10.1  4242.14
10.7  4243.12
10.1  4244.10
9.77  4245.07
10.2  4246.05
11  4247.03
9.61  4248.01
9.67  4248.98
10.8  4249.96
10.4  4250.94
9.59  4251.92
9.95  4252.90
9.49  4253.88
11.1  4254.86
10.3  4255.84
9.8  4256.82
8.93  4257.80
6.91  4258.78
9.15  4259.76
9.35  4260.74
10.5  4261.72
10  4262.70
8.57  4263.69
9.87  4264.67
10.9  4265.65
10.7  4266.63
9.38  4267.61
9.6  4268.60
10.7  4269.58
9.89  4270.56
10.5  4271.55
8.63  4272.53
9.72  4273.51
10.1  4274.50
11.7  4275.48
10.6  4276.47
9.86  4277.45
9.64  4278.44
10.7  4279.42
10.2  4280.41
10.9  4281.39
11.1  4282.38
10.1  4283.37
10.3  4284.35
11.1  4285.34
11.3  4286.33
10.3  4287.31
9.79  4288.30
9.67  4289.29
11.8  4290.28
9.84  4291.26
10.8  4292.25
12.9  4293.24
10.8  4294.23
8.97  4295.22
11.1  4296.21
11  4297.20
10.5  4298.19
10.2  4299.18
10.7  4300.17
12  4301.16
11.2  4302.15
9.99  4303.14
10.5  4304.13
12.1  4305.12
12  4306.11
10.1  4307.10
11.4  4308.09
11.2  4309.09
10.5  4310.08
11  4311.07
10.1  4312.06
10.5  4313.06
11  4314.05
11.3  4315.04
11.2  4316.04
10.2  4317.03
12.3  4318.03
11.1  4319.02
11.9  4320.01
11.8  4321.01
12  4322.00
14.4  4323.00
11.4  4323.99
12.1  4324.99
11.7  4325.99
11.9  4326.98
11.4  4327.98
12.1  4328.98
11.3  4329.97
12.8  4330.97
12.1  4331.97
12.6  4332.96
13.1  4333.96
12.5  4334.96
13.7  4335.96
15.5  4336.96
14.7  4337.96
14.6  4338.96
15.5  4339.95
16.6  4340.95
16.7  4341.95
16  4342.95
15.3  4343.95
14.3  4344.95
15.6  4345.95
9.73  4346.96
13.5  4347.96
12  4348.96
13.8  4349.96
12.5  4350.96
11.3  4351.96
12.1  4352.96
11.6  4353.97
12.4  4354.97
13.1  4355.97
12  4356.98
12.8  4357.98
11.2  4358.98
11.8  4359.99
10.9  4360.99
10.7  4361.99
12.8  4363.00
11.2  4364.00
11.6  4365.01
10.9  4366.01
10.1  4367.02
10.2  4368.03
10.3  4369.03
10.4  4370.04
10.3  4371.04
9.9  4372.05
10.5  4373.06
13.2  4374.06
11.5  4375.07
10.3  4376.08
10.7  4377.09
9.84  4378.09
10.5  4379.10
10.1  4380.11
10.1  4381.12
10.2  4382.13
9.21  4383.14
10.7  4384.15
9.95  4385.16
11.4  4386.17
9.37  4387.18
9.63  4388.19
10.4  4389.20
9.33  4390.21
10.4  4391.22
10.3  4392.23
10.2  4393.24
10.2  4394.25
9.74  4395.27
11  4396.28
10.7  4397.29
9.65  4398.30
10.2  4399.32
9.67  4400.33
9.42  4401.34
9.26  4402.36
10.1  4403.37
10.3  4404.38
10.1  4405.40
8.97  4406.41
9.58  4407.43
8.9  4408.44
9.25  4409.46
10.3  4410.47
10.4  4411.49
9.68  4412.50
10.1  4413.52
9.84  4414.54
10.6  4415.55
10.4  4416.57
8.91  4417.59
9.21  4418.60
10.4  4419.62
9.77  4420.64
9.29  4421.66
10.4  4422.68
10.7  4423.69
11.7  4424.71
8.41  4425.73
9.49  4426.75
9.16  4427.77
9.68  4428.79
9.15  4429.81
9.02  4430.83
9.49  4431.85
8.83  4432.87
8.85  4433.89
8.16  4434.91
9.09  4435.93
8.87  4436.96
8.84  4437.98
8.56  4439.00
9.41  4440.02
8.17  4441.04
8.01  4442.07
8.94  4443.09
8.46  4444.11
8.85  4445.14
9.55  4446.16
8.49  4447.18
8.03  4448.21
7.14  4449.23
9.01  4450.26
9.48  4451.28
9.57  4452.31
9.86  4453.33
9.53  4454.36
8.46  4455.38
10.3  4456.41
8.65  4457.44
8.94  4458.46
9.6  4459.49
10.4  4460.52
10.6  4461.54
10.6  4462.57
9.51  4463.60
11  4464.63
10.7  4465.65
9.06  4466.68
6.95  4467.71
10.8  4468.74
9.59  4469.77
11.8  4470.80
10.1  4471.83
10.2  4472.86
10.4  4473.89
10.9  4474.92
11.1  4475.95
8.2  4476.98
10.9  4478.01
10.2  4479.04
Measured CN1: 0.12 mag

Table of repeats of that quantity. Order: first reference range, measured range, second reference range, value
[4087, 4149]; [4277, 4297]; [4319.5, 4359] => 0.18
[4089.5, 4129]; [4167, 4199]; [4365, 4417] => 0.07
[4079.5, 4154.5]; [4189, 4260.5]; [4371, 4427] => 0.07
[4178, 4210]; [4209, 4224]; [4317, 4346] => 0.12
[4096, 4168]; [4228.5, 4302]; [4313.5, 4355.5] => 0.17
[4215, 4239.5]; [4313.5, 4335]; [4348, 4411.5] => -0.14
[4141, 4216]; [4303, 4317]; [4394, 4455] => -0.14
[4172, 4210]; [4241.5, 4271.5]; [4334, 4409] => 0.06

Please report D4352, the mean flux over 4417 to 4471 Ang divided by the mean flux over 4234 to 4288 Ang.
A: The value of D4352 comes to 0.9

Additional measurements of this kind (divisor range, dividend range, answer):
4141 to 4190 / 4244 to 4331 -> 1.07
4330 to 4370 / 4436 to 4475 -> 0.73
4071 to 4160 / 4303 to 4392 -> 1.11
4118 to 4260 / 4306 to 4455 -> 1.09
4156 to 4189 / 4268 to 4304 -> 1.05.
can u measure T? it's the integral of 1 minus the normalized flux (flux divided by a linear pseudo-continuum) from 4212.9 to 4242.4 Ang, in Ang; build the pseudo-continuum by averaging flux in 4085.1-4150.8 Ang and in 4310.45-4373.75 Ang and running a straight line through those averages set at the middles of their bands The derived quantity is 3.7 Ang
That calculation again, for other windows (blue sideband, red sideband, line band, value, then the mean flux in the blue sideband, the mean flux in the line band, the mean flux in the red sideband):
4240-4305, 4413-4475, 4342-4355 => -4.4 Ang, 10.3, 13.2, 9.46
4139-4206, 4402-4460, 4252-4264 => 0.2 Ang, 9.84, 9.52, 9.34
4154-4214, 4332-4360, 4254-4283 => 4.3 Ang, 9.82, 9.97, 13.5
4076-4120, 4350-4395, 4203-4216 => 2.1 Ang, 11.2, 9.31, 10.9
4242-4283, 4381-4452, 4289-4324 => -4.3 Ang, 10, 11.1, 9.55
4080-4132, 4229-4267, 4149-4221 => 5.4 Ang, 11.1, 9.75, 10.1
